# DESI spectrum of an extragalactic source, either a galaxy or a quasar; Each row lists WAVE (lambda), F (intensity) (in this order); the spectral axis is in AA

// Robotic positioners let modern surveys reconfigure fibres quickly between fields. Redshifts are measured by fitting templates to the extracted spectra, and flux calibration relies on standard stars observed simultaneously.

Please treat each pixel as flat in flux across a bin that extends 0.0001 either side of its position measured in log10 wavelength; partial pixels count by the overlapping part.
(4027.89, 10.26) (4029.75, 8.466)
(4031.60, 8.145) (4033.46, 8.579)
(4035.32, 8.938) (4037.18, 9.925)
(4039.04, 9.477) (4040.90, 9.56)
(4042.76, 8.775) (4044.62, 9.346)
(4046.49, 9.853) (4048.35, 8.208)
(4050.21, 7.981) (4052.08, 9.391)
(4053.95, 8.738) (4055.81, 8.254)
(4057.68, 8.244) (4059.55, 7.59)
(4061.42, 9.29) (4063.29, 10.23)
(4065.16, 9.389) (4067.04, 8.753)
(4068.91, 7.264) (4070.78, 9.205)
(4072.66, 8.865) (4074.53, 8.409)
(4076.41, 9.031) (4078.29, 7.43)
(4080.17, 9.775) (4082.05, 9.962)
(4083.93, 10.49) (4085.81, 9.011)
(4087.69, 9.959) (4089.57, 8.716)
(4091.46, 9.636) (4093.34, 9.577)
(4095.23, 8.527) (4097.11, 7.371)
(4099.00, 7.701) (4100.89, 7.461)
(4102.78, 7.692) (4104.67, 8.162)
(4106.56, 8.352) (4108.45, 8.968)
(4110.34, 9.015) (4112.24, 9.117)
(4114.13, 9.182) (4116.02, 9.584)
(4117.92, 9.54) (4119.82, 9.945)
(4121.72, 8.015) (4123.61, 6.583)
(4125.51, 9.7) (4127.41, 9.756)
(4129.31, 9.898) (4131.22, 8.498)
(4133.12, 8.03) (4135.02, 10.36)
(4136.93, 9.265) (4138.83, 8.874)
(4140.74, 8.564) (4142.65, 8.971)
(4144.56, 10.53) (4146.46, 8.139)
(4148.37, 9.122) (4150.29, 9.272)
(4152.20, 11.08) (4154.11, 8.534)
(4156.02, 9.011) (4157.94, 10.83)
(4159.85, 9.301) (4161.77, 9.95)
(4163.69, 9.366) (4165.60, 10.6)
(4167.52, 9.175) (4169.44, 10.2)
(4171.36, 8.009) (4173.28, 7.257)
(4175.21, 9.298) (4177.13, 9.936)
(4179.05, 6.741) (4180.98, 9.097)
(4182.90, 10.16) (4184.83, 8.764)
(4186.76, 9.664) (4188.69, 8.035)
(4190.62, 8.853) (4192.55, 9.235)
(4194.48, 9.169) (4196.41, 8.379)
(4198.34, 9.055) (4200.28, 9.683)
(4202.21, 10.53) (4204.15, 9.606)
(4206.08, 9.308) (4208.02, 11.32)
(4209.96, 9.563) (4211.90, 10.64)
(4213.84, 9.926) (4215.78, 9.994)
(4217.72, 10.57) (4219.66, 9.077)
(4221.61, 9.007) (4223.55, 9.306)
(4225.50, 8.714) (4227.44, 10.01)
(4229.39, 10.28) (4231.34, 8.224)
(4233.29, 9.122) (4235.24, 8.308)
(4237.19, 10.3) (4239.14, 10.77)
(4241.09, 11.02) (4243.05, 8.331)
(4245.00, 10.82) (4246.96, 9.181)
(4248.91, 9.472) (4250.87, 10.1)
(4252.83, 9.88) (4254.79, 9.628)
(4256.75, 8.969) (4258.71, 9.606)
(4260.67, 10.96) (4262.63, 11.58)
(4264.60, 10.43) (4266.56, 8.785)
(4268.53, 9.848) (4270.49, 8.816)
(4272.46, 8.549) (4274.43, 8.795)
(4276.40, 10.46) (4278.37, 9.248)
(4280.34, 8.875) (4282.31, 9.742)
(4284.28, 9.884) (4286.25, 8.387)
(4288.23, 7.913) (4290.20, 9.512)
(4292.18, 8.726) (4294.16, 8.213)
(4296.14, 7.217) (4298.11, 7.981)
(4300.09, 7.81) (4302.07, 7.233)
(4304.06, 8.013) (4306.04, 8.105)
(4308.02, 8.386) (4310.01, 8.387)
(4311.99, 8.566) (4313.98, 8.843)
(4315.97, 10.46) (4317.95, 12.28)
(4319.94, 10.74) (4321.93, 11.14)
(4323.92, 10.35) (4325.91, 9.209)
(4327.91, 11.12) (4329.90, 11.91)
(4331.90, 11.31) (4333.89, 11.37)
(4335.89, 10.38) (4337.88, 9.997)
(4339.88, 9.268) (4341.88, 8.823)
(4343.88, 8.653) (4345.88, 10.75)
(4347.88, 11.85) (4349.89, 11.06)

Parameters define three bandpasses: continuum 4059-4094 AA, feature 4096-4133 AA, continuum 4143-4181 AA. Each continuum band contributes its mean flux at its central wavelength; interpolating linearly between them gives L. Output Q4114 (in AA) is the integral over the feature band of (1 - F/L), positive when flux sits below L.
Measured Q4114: 2.13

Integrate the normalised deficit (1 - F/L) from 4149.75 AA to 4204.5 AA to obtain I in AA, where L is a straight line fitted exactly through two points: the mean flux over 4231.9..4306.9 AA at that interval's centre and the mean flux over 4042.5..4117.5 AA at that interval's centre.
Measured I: -1.5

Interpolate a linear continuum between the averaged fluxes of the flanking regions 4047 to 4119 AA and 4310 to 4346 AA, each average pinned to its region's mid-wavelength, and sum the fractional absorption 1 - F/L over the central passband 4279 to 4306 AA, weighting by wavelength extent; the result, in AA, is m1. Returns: 4.3 AA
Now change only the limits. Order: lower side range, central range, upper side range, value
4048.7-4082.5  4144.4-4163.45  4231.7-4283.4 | -0.8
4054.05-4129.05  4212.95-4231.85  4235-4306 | -0.8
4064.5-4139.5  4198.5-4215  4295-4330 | -1.7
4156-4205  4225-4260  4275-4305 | -2.9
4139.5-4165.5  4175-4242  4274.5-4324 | -1.3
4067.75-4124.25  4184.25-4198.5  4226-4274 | 0.7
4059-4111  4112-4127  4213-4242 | 0.0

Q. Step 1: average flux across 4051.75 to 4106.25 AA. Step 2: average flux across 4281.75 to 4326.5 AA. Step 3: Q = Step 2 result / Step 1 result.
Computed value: 1.03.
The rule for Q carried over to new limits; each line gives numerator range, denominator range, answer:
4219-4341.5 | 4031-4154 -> 1.06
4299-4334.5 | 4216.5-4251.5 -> 1.01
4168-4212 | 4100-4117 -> 1.07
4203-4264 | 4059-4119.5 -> 1.10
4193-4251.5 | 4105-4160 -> 1.05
